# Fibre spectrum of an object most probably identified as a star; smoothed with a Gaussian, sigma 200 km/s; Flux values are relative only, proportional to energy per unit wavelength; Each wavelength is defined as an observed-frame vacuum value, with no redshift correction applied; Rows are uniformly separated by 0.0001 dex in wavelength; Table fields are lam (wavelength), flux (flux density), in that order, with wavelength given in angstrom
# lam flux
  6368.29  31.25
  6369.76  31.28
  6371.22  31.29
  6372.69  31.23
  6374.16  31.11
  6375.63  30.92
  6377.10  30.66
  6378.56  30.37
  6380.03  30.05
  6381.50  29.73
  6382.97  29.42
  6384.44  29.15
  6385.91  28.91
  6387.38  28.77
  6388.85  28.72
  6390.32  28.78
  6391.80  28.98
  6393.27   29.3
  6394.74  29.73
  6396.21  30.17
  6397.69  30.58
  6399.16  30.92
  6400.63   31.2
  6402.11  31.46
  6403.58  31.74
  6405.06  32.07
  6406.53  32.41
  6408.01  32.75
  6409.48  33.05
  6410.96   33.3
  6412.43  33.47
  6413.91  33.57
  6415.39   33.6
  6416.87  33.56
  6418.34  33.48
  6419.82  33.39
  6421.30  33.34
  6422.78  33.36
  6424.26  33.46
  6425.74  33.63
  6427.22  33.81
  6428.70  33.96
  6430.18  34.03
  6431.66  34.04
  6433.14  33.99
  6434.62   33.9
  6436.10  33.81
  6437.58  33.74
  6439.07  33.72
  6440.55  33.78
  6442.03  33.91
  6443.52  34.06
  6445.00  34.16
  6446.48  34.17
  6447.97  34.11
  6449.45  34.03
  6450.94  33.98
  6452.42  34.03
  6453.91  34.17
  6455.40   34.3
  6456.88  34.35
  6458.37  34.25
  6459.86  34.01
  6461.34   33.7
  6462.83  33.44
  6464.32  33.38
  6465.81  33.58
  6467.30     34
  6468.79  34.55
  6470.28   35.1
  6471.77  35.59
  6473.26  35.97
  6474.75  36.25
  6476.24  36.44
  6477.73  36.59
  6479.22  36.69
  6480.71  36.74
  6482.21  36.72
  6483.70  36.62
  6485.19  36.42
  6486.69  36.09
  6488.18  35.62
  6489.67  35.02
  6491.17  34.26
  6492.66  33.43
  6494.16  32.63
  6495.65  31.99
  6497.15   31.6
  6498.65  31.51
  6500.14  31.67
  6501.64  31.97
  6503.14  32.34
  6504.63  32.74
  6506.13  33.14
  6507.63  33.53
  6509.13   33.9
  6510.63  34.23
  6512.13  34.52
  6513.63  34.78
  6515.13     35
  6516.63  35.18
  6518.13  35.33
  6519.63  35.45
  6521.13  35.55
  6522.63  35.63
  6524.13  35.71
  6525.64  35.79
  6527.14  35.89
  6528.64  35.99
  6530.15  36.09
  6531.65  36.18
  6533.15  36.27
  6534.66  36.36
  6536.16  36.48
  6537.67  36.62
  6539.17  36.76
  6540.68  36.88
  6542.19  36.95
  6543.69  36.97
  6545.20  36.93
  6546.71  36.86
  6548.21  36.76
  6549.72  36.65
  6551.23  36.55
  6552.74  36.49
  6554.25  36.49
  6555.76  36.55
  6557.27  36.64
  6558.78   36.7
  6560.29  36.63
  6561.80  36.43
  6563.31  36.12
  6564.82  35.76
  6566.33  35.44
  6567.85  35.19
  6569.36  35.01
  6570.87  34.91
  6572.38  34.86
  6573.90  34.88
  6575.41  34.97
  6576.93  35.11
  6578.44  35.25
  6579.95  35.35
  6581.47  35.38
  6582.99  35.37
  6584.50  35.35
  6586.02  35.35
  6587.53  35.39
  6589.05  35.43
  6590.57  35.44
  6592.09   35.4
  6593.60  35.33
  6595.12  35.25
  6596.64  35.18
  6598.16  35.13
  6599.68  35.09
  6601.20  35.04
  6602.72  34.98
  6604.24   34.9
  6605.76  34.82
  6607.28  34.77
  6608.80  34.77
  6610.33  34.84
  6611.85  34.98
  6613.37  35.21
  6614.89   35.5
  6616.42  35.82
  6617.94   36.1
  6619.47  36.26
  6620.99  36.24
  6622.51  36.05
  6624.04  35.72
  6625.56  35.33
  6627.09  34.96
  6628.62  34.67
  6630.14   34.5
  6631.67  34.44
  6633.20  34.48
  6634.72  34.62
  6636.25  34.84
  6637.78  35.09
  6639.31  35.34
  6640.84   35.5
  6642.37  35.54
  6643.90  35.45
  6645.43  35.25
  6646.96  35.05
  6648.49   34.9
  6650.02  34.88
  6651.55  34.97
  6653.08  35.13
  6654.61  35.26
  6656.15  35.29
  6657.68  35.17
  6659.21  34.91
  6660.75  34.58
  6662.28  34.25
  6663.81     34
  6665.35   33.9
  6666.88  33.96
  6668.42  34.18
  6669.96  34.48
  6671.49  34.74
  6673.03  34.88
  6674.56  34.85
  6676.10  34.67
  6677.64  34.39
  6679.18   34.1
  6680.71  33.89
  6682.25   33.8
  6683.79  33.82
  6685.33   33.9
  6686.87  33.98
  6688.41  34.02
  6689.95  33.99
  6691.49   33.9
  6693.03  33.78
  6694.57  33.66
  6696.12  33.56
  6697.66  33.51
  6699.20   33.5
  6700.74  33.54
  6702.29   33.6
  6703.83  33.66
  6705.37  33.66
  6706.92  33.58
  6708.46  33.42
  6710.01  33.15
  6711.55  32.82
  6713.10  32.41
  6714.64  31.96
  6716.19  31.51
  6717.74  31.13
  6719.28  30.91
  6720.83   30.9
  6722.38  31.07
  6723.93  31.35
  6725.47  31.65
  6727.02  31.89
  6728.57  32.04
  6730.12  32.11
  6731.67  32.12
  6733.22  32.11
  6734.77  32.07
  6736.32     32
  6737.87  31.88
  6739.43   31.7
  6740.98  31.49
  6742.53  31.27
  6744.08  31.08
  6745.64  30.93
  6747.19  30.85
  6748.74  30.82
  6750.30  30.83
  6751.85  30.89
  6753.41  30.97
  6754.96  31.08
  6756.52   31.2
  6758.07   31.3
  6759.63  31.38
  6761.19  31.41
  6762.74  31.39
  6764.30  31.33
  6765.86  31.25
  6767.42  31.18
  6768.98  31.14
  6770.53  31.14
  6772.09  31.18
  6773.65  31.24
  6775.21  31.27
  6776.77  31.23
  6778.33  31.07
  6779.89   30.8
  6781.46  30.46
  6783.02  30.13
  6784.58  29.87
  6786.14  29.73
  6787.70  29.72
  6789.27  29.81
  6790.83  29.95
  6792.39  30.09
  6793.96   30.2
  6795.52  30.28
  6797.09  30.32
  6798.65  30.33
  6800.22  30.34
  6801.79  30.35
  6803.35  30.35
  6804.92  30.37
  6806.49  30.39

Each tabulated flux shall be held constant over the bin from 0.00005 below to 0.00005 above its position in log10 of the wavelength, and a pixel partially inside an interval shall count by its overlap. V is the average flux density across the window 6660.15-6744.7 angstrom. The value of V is 33.1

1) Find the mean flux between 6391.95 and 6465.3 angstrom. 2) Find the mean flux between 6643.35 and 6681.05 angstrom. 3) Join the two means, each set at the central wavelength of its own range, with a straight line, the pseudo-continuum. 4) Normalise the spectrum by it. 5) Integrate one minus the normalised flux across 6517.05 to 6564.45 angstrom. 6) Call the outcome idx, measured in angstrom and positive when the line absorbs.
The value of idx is -3.4 angstrom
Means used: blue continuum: 33.2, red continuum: 34.7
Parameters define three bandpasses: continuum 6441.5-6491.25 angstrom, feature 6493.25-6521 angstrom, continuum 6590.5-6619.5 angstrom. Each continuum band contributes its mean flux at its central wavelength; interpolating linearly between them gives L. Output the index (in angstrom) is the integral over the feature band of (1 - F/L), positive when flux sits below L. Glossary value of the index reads 1.2 angstrom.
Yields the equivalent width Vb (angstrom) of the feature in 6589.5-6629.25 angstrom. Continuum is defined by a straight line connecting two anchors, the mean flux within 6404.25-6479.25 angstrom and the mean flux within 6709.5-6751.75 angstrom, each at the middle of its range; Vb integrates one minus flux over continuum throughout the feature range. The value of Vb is -3.3 angstrom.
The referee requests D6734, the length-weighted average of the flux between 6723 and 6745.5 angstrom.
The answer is 31.7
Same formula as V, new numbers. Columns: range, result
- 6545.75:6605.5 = 35.6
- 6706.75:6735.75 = 32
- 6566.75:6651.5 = 35.2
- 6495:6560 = 35.3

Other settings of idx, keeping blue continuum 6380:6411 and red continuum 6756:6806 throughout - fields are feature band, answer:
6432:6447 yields -1.7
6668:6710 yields -4.6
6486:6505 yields -1.6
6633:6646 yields -1.9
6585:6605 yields -3.0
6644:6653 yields -1.3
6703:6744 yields -1.9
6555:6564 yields -1.8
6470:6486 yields -3.1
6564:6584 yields -3.0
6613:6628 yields -2.5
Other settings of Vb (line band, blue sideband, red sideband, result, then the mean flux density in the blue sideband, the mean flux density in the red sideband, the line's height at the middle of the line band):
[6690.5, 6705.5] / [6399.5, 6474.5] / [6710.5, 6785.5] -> -0.91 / 33.7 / 31.3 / 31.7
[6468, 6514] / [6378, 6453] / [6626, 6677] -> -1.89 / 32.3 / 34.8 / 33.1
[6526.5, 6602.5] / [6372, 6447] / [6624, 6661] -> -4.12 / 32.1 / 35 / 34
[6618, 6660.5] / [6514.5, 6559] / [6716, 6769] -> -1.71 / 36.3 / 31.4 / 33.8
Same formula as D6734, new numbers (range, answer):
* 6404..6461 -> 33.7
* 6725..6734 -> 32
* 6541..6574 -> 36.2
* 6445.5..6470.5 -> 34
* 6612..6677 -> 35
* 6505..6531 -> 35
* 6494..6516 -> 33.1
